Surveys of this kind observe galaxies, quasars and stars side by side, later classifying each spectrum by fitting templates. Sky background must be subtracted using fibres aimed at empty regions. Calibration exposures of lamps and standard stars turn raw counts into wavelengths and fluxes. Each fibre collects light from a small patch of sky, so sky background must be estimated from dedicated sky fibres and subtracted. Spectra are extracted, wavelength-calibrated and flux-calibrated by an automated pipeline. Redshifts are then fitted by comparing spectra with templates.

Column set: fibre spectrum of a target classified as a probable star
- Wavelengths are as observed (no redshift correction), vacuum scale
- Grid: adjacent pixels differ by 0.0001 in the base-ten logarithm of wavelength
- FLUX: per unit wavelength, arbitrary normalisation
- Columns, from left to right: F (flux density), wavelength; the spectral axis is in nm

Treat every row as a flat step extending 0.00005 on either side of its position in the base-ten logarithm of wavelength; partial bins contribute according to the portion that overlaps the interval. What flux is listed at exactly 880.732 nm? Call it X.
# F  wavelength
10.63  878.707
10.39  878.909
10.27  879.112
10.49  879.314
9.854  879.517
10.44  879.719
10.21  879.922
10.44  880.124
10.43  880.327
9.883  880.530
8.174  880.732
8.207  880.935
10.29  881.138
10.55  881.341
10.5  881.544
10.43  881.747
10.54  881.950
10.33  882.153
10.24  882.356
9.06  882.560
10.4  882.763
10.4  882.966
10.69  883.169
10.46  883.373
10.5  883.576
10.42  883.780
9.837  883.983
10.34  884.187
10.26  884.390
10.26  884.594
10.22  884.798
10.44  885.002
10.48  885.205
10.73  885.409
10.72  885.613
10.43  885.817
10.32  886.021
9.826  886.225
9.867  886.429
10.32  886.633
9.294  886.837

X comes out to 8.174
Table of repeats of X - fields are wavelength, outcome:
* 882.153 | 10.33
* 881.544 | 10.5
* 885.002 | 10.44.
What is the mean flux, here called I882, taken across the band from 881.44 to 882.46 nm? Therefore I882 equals 10.4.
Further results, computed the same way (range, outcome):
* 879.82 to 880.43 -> 10.4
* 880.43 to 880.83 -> 9.05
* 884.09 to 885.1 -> 10.3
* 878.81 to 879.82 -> 10.3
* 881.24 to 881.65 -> 10.5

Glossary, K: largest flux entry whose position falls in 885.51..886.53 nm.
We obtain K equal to 10.72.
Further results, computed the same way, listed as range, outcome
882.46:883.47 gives 10.69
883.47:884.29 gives 10.5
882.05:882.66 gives 10.33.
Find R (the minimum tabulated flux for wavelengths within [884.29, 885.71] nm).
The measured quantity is 10.22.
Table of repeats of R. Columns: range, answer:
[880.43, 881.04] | 8.174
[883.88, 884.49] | 9.837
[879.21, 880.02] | 9.854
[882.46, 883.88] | 9.06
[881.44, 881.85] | 10.43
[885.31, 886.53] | 9.826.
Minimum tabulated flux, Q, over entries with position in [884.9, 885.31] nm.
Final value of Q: 10.44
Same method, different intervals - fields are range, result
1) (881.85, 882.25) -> 10.33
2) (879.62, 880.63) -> 9.883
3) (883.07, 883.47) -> 10.46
